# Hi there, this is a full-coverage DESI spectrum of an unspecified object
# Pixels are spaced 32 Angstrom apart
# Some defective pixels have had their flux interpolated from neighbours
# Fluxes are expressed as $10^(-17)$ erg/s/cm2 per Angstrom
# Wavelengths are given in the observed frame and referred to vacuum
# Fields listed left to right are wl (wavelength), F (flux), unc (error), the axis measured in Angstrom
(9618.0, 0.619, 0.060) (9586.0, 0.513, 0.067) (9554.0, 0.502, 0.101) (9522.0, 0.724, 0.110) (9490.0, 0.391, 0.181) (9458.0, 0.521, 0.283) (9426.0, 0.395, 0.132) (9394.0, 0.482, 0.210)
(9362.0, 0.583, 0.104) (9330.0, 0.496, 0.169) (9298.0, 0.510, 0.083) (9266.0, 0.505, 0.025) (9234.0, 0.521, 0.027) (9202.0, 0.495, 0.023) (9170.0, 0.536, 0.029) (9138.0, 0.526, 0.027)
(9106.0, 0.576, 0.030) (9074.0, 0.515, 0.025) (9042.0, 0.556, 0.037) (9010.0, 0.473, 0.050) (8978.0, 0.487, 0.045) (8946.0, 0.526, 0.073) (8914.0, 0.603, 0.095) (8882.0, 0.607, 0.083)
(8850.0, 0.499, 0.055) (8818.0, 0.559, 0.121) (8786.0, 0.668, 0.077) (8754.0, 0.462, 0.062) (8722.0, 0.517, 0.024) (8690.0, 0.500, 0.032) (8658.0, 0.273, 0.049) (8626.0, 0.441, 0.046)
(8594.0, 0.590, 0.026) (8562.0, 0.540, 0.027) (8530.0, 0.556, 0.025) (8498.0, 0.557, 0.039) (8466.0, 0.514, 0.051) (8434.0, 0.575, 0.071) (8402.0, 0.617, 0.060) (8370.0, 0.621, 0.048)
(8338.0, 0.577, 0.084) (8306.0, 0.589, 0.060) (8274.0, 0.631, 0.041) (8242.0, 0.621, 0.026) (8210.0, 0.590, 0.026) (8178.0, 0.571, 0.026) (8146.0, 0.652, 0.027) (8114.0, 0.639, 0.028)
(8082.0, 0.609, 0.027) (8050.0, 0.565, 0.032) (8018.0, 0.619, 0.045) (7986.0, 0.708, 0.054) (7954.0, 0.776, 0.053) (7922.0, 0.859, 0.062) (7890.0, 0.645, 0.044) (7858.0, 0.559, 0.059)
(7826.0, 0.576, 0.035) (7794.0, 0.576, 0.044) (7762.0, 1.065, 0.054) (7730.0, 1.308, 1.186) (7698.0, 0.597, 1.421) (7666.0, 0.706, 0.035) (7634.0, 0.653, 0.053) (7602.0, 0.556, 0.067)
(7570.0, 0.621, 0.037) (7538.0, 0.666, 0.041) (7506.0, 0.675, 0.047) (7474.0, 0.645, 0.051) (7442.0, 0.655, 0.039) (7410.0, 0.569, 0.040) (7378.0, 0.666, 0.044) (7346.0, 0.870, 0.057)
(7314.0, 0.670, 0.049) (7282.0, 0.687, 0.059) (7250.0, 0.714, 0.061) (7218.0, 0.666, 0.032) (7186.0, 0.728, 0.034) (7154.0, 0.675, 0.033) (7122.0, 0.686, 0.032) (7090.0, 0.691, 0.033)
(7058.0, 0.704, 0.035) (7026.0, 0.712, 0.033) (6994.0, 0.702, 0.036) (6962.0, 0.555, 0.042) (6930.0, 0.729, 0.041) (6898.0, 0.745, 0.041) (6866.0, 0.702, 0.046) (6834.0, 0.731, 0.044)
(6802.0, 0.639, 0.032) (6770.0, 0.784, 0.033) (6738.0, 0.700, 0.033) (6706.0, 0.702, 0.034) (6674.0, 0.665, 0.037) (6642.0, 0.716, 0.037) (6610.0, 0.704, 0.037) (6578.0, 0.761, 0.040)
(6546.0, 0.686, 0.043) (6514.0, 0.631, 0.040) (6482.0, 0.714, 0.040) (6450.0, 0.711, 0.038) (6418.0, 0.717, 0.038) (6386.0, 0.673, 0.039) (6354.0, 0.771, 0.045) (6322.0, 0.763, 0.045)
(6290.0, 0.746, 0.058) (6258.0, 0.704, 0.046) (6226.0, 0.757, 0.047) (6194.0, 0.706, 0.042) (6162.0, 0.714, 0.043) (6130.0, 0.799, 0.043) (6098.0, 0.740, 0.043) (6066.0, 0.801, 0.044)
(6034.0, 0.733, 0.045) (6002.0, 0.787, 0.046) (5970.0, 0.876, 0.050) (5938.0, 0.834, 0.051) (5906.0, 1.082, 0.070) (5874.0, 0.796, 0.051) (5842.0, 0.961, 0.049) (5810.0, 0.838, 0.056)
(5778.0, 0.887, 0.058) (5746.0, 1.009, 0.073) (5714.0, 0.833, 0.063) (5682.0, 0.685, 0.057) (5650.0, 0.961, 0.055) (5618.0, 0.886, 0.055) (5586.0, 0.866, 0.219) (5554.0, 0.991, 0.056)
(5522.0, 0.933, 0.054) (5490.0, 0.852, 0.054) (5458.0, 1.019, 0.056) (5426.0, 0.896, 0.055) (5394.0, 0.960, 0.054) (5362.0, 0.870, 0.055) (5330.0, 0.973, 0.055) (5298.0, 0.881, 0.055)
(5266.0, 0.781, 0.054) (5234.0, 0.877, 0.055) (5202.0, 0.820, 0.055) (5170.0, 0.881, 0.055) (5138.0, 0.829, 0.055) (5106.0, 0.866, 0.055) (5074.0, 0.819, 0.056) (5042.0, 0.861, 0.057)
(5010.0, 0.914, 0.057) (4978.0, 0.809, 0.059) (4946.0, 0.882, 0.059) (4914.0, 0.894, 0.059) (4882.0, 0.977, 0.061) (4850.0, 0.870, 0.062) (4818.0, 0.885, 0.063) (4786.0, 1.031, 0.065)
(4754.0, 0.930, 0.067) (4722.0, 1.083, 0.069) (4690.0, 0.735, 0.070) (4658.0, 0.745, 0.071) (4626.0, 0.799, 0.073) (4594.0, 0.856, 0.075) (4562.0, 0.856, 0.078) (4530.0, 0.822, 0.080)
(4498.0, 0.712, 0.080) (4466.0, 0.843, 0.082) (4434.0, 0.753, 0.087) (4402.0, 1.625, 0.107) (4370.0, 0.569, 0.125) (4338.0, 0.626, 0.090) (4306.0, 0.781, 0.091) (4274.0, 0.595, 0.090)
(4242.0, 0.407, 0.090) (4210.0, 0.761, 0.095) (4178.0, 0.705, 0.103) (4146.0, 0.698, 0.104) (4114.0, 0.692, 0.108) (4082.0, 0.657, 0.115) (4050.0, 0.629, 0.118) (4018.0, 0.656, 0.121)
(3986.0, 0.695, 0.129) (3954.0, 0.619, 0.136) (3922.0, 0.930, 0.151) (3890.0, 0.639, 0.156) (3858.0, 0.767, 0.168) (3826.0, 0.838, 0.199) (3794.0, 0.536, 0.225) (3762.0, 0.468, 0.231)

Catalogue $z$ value 0.180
